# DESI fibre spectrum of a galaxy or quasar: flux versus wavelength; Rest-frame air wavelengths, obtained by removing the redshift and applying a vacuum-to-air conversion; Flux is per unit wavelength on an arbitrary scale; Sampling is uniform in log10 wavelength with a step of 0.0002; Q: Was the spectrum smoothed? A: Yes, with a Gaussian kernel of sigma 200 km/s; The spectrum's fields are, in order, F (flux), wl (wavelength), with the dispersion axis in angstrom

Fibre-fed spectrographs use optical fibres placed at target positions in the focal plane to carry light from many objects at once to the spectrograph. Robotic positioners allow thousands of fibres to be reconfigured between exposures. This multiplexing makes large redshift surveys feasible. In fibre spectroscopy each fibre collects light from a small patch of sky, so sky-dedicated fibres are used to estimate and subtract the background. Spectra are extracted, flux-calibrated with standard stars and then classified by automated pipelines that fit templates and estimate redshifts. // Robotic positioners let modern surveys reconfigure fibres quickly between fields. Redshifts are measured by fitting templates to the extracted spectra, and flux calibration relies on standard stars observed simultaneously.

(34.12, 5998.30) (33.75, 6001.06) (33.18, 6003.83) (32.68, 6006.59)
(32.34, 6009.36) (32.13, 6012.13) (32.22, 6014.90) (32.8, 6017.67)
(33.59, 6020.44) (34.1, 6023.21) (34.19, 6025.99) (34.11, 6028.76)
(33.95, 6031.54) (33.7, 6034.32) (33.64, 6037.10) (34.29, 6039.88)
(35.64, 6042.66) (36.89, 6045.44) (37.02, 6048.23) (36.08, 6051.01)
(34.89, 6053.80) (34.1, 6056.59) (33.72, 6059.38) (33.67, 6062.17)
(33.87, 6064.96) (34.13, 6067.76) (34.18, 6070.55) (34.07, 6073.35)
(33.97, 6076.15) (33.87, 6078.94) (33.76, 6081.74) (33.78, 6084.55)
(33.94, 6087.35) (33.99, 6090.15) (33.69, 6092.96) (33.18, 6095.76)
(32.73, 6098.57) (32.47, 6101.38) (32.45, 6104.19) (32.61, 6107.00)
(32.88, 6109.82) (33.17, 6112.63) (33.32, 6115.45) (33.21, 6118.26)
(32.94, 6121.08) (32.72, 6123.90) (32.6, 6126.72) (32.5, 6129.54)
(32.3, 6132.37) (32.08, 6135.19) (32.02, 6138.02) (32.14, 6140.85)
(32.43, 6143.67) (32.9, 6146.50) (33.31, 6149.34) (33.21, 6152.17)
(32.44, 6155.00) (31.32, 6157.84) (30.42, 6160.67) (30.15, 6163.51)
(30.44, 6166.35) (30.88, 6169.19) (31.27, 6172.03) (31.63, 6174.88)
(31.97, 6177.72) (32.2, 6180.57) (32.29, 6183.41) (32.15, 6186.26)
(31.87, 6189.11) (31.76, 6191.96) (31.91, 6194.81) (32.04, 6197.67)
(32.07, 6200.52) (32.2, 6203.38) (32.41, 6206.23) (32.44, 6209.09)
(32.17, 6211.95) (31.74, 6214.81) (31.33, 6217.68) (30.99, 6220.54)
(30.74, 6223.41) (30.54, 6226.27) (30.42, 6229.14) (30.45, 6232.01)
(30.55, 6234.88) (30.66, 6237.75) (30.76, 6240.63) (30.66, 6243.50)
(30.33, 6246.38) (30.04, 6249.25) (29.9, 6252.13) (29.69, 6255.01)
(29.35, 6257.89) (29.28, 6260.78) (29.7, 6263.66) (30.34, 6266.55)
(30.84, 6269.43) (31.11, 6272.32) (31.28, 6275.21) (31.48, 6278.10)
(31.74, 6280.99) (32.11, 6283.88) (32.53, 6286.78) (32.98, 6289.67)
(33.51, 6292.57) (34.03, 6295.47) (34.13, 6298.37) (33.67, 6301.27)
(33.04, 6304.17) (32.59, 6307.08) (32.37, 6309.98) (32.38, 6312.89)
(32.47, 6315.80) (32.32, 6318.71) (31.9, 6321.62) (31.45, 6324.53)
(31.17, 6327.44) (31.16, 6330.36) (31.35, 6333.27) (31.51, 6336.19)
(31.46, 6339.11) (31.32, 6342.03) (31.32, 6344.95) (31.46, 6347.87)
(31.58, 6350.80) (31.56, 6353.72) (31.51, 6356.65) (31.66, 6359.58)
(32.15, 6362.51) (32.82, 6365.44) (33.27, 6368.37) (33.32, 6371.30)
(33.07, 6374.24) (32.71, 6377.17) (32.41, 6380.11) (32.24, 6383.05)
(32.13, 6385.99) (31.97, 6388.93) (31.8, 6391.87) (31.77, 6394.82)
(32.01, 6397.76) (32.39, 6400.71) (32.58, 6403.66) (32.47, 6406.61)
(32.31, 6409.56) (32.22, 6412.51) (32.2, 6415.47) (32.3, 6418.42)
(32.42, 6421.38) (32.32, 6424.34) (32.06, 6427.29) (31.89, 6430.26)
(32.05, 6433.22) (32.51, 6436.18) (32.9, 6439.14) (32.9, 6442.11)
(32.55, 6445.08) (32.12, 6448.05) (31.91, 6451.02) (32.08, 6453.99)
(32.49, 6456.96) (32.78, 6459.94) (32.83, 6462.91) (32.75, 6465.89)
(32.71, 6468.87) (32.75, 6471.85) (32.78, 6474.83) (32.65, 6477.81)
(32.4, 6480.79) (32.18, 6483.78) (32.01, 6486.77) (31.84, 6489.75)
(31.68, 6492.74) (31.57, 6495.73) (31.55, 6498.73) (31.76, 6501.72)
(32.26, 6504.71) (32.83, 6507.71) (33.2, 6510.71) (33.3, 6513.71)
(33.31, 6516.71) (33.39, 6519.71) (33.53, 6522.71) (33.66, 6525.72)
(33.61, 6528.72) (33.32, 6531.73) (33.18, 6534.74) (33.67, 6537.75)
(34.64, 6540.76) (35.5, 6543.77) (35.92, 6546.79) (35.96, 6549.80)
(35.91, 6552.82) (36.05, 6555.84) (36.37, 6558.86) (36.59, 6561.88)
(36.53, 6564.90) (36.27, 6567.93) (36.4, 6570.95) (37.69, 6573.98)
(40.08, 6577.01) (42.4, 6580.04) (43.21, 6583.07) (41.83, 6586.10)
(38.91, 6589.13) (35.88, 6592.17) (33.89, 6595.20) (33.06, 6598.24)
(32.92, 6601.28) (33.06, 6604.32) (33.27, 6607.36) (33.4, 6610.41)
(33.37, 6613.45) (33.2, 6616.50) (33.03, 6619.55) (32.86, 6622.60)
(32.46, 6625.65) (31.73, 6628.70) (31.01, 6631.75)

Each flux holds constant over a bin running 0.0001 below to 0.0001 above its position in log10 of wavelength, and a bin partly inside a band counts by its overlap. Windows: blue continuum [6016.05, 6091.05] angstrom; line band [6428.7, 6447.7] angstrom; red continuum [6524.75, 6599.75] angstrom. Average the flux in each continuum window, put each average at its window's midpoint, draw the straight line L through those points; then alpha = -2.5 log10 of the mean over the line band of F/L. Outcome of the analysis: 0.11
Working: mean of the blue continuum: 34.3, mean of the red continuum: 36.4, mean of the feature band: 32.4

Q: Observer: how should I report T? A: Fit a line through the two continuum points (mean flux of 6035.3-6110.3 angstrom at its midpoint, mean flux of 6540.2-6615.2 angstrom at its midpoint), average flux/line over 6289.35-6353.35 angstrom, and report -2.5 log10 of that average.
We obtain 0.10 mag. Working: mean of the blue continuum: 34.1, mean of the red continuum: 36.4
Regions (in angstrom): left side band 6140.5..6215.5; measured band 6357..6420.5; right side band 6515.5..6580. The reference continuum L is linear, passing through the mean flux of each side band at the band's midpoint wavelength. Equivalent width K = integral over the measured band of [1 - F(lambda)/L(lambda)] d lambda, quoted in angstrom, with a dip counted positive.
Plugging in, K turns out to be 3.0 angstrom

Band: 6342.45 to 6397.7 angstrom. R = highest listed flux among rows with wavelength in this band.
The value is 33.32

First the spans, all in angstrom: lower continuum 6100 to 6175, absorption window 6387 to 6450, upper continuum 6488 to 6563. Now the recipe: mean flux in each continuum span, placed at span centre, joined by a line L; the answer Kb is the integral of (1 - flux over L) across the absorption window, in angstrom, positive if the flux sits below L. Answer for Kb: 2.0 angstrom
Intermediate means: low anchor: 32.2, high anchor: 33.8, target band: 32.3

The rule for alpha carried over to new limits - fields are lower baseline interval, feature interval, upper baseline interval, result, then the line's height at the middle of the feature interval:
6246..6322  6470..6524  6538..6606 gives 0.09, 35.4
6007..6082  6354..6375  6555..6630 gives 0.08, 35.1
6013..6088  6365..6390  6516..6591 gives 0.09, 35.6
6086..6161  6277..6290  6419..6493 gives 0.01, 32.6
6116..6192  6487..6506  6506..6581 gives 0.10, 34.9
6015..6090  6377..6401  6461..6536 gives 0.03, 33.1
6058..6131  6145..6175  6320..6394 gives 0.05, 33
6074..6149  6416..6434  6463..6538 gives 0.02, 32.8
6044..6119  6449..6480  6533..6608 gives 0.10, 35.9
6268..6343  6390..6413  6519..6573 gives 0.04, 33.3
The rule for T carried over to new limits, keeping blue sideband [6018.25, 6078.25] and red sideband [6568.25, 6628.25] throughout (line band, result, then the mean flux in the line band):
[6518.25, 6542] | 0.06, 33.6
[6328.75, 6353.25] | 0.12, 31.4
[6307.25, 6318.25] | 0.09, 32.4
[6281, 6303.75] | 0.06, 33.2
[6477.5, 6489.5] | 0.10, 32.2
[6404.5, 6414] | 0.10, 32.3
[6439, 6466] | 0.09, 32.5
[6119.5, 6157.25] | 0.07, 32.6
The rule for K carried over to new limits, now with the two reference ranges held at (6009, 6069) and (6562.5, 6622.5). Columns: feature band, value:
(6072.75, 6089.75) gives 0.2 angstrom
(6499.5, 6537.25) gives 2.9 angstrom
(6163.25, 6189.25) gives 2.4 angstrom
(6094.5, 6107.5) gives 0.6 angstrom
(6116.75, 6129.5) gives 0.6 angstrom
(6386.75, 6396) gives 0.9 angstrom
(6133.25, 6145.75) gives 0.8 angstrom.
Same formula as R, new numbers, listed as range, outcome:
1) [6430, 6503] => 32.9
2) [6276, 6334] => 34.13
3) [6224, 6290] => 32.98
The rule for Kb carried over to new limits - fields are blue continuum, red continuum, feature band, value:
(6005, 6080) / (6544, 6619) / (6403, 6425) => 2.0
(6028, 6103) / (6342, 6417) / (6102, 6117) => 0.5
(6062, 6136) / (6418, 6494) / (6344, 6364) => 0.6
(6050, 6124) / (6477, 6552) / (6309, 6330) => 0.9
